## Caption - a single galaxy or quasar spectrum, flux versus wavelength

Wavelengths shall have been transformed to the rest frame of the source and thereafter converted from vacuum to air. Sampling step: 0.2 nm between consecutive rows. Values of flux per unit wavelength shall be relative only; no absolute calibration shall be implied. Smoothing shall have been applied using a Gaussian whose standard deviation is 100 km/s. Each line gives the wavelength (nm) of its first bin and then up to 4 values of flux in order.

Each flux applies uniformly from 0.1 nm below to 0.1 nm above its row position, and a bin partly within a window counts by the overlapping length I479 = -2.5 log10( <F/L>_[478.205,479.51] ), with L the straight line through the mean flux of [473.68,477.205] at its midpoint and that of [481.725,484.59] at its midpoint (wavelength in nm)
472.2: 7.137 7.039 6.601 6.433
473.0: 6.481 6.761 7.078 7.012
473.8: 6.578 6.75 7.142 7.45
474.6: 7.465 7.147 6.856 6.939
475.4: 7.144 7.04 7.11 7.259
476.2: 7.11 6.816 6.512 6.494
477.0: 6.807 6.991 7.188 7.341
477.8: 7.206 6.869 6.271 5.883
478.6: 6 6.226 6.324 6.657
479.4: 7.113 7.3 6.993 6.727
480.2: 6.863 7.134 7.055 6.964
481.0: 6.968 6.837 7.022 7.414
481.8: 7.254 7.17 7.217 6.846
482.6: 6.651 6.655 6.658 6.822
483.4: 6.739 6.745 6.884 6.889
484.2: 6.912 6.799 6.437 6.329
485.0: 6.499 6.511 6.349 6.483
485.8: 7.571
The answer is 0.091 mag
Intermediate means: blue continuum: 6.98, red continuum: 6.86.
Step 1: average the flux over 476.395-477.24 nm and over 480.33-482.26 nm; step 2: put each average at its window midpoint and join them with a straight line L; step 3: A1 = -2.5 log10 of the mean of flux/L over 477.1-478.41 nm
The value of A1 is -0.02 mag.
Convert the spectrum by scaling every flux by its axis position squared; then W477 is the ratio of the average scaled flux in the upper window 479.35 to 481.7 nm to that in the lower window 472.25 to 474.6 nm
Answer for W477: 1.05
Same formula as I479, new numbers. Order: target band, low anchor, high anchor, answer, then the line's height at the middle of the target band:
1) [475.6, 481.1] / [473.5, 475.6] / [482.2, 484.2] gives 0.02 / 6.94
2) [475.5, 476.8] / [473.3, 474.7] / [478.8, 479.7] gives 0.00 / 6.95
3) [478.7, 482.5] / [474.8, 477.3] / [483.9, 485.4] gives -0.03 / 6.76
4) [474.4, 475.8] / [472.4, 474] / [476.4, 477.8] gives -0.05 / 6.82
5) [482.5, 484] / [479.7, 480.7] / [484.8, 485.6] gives -0.02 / 6.64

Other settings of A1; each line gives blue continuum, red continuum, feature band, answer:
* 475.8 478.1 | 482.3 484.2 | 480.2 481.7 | -0.031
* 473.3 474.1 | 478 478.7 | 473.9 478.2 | -0.082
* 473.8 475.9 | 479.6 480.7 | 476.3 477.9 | 0.019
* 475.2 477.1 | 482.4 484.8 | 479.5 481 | -0.029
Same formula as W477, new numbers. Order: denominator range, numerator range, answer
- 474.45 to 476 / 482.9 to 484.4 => 0.99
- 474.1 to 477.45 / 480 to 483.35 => 1.02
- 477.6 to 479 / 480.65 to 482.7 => 1.10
